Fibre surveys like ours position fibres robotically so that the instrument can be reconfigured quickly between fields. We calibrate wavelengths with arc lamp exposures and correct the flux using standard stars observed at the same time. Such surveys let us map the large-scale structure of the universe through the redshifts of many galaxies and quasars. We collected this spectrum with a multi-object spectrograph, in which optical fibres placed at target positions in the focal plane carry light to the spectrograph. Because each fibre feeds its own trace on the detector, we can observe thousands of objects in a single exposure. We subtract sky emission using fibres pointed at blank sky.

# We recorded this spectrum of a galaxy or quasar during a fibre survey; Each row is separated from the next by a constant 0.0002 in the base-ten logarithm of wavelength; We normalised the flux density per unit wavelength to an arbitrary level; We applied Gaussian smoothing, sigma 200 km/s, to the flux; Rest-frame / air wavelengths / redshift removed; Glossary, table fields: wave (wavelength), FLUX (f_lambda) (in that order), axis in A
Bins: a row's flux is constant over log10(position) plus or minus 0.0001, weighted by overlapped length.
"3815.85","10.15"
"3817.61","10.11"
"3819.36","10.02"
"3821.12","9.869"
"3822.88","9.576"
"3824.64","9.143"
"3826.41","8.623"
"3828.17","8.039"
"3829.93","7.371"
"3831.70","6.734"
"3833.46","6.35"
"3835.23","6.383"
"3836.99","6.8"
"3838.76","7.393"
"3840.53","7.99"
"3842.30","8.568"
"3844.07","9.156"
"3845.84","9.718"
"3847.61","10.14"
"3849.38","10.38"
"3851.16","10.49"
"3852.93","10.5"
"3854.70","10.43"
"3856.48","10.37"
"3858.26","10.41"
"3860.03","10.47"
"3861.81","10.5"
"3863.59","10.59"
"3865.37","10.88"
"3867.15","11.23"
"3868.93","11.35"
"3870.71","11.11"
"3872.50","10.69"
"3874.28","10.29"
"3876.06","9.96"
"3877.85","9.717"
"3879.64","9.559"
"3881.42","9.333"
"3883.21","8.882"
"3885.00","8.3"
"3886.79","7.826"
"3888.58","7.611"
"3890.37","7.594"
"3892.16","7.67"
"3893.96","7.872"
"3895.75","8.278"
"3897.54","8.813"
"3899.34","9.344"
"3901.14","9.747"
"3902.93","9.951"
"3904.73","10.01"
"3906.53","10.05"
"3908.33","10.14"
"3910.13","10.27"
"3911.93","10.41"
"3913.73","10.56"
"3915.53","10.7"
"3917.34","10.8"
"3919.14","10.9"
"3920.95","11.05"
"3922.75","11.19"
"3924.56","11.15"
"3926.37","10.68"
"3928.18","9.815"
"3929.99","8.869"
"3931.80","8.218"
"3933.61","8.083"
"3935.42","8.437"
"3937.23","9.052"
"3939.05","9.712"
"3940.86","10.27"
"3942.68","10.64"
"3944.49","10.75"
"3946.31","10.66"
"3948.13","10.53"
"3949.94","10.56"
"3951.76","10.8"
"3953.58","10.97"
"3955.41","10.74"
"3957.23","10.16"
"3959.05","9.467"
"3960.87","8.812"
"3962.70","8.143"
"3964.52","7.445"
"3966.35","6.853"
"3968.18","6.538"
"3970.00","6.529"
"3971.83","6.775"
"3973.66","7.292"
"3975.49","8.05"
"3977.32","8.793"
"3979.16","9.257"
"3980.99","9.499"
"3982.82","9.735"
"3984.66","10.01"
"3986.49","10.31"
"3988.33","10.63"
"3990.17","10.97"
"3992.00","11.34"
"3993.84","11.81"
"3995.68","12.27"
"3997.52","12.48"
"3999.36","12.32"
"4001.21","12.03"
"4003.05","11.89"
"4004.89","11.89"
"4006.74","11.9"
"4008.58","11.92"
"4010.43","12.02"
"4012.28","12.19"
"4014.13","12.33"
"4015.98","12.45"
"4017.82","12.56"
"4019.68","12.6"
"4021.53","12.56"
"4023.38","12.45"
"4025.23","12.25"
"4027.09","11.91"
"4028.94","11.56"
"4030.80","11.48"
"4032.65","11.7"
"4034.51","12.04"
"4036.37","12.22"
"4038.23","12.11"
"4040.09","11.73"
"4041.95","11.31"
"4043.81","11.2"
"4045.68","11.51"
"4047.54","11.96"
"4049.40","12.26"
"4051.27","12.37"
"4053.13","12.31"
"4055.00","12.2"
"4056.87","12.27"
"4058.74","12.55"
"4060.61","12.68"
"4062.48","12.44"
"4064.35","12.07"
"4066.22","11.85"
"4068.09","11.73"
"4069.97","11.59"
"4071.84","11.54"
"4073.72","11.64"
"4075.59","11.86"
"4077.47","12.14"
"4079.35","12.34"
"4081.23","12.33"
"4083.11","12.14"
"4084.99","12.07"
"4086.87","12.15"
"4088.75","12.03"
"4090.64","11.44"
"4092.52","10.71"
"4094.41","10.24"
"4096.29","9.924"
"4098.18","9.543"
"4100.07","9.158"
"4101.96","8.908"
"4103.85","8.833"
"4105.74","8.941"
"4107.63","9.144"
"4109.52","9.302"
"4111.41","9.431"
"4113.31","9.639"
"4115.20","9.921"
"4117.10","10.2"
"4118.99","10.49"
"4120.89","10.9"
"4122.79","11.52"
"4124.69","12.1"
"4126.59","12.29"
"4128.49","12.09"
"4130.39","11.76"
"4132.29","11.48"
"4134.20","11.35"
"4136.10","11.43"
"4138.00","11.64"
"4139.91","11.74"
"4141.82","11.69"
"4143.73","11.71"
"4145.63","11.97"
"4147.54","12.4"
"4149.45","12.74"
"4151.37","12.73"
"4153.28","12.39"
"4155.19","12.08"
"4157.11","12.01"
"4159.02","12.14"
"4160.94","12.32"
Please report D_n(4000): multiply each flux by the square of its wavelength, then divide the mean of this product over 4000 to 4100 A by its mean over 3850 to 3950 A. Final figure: 1.30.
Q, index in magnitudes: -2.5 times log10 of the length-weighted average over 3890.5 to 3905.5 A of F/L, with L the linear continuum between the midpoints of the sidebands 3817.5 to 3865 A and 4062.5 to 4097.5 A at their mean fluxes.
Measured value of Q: 0.10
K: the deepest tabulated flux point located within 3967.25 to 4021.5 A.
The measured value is 6.529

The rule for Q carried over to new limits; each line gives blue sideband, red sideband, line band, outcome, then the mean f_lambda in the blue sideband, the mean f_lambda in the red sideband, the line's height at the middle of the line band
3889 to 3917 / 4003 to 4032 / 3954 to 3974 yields 0.308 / 9.43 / 12.1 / 10.9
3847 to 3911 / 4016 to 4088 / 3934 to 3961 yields 0.058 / 9.74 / 12.1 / 10.7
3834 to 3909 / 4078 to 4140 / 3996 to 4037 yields -0.180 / 9.42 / 10.8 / 10.3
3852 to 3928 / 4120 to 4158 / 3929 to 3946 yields 0.102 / 9.93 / 11.9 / 10.3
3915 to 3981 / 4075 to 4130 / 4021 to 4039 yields -0.187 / 9.4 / 10.8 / 10.1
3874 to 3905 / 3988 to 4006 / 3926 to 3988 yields 0.163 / 8.88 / 11.8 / 10.7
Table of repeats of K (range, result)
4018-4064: 11.2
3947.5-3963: 8.143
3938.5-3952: 9.712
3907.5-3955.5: 8.083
